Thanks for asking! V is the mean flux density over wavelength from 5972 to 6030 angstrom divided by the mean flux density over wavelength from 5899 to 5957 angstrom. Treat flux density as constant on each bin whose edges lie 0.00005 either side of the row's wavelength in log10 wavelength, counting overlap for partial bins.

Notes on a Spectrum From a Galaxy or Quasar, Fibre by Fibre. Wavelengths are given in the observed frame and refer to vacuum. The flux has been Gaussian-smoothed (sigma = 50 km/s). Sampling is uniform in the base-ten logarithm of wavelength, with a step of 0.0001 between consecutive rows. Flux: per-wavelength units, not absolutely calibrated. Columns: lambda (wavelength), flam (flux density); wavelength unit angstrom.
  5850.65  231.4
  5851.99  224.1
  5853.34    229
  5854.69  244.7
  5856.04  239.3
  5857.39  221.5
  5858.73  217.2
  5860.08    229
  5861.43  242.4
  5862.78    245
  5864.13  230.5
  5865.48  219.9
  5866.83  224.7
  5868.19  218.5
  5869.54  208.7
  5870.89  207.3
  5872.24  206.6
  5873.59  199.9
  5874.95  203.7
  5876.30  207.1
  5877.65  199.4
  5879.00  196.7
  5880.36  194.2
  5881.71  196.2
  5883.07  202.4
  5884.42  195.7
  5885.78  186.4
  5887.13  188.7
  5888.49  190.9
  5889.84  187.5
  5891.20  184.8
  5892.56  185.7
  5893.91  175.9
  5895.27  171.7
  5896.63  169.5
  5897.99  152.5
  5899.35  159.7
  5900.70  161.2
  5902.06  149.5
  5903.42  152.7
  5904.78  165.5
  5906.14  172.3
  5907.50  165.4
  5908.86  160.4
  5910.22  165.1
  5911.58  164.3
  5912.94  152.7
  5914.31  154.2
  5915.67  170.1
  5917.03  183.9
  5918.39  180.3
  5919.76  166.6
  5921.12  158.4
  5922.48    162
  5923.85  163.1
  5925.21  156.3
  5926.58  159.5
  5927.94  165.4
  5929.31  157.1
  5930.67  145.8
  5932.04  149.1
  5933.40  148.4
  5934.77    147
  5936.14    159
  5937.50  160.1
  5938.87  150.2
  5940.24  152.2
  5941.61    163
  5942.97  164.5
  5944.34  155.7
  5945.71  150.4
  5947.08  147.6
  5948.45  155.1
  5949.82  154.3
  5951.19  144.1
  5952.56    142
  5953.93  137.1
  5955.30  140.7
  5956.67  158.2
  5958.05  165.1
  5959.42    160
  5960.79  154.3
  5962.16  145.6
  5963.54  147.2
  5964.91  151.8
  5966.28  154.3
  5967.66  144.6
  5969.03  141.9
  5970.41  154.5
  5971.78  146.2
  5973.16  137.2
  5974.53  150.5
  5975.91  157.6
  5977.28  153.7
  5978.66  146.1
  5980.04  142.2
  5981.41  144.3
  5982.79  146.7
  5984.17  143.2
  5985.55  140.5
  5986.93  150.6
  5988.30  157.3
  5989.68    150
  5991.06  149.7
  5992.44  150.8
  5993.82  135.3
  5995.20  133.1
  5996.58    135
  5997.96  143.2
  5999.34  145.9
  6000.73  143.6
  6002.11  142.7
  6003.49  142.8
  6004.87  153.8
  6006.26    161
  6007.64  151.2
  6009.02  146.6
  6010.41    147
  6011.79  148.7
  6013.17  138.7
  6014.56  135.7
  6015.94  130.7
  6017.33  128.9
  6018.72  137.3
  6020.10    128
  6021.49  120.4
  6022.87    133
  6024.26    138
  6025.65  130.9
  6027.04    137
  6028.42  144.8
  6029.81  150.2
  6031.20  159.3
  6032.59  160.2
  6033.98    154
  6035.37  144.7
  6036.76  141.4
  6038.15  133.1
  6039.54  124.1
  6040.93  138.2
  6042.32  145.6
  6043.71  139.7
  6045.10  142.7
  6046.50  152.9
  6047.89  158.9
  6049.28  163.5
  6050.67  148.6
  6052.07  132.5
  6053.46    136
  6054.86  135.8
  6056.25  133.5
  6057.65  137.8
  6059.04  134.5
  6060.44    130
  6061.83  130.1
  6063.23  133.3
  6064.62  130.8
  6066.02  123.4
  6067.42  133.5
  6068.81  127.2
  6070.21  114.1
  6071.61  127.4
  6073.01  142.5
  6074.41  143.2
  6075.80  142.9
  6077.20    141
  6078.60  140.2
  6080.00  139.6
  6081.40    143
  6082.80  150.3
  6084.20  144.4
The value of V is 0.91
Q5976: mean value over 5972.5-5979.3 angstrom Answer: 149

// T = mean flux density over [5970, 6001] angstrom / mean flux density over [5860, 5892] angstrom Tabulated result 0.71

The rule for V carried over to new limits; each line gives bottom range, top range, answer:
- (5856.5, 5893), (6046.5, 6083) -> 0.66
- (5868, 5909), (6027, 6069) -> 0.76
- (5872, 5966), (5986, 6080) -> 0.85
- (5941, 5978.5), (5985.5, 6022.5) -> 0.94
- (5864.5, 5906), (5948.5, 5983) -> 0.79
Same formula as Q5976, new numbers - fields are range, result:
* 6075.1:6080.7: 141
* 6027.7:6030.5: 148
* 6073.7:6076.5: 143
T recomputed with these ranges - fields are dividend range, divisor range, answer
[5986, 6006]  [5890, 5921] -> 0.87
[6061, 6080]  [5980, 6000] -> 0.92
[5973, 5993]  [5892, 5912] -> 0.90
